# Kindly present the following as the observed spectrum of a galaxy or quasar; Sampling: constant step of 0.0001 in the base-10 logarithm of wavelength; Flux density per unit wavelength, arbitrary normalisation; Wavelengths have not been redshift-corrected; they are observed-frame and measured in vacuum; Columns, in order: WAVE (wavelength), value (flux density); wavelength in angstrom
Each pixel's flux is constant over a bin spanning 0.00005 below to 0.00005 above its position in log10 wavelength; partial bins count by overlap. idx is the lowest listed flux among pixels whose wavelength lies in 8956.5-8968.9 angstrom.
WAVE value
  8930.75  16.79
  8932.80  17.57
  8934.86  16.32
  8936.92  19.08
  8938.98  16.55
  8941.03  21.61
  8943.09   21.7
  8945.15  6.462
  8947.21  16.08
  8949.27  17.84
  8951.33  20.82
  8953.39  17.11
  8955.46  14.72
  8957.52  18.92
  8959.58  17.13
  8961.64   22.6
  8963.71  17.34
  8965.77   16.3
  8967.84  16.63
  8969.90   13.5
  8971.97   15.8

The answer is 16.3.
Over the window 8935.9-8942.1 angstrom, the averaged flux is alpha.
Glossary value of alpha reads 19.1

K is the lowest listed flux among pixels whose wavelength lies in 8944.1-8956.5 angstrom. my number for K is 6.462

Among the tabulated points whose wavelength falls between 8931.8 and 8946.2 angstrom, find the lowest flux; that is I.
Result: 6.462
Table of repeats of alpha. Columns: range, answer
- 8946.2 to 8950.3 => 17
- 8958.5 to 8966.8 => 18.4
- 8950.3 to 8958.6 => 17.9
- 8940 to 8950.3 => 16.8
